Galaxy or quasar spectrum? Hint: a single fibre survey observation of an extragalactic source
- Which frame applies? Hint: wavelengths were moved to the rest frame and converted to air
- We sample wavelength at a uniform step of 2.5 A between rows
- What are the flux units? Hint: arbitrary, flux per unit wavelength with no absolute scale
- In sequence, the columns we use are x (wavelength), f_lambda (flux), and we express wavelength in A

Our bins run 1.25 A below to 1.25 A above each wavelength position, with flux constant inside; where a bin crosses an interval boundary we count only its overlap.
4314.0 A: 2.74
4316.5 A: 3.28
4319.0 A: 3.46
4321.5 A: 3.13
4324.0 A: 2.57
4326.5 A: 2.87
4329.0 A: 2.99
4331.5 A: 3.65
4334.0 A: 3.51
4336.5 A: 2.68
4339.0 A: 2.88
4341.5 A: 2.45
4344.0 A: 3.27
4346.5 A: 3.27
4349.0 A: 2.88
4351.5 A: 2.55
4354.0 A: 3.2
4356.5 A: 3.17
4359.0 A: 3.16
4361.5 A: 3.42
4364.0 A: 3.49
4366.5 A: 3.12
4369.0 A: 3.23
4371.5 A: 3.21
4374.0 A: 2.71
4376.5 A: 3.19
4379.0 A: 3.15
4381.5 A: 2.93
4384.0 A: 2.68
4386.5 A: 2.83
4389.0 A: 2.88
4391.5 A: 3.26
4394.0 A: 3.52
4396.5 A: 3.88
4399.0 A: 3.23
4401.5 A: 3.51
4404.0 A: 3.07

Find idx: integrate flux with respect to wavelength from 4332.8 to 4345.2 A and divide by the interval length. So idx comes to 2.95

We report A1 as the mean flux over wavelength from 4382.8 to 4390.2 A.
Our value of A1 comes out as 2.8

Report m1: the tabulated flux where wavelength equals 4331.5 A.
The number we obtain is 3.65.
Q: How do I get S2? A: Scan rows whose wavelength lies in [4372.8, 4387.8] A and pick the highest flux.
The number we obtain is 3.19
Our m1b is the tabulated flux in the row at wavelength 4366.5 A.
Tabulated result 3.12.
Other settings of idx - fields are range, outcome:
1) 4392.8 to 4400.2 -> 3.55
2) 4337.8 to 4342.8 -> 2.67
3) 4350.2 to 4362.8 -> 3.1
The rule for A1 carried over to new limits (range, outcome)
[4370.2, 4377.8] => 3.04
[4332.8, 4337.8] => 3.09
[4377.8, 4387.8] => 2.9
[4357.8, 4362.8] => 3.29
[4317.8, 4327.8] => 3.01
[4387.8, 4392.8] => 3.08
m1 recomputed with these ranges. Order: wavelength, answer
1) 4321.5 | 3.13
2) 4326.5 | 2.87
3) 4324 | 2.57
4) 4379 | 3.15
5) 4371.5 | 3.21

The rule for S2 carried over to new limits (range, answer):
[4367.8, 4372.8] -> 3.23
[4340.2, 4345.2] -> 3.27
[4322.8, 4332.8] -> 3.65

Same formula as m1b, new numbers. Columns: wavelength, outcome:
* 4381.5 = 2.93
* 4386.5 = 2.83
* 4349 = 2.88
